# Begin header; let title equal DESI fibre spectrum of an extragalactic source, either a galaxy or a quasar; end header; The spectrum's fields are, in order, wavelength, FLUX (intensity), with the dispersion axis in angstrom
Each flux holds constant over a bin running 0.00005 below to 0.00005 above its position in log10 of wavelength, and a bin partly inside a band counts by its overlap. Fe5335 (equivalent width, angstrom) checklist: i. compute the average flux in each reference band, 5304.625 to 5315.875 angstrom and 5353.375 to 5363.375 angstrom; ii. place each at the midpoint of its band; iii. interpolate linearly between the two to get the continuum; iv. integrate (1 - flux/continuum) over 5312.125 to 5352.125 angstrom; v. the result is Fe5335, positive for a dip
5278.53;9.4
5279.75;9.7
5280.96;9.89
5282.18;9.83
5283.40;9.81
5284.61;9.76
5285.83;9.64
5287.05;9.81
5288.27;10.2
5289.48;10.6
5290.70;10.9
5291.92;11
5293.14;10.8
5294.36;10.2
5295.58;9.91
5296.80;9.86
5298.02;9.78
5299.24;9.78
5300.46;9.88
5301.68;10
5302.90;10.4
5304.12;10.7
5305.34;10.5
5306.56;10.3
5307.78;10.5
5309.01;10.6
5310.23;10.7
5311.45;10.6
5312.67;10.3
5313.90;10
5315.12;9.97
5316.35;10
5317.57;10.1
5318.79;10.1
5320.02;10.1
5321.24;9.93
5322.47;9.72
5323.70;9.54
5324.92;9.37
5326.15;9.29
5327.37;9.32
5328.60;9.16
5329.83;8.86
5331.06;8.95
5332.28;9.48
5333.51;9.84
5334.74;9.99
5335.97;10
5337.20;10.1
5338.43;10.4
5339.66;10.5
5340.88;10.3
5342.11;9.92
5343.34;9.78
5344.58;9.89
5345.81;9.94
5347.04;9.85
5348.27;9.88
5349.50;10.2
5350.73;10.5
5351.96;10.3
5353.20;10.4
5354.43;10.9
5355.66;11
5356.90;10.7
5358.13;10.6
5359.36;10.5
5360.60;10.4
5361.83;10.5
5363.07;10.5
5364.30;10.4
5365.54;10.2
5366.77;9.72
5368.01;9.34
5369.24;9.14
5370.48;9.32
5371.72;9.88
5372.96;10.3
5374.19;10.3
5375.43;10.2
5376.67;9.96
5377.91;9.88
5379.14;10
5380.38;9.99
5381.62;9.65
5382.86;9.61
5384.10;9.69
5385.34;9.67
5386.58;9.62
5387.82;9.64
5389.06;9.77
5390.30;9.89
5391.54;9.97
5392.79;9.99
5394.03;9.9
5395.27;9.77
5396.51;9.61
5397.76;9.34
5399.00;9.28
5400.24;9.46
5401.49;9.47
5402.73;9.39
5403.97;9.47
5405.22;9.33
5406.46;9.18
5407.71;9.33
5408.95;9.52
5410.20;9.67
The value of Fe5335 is 2.4 angstrom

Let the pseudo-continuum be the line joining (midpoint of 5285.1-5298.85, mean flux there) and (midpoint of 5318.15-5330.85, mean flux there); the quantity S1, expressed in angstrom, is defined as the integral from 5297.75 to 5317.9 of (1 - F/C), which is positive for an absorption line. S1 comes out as -0.8 angstrom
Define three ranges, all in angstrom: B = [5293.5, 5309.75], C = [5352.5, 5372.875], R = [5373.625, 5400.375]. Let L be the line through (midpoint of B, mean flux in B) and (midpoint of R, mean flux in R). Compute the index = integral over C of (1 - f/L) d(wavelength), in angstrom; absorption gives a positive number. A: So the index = -0.6 angstrom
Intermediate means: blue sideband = 10.2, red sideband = 9.79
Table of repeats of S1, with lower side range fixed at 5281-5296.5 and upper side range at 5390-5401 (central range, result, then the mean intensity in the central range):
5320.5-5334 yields 0.8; 9.41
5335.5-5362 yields -1.1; 10.3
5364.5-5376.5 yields -0.1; 9.84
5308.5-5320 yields -0.2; 10.3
